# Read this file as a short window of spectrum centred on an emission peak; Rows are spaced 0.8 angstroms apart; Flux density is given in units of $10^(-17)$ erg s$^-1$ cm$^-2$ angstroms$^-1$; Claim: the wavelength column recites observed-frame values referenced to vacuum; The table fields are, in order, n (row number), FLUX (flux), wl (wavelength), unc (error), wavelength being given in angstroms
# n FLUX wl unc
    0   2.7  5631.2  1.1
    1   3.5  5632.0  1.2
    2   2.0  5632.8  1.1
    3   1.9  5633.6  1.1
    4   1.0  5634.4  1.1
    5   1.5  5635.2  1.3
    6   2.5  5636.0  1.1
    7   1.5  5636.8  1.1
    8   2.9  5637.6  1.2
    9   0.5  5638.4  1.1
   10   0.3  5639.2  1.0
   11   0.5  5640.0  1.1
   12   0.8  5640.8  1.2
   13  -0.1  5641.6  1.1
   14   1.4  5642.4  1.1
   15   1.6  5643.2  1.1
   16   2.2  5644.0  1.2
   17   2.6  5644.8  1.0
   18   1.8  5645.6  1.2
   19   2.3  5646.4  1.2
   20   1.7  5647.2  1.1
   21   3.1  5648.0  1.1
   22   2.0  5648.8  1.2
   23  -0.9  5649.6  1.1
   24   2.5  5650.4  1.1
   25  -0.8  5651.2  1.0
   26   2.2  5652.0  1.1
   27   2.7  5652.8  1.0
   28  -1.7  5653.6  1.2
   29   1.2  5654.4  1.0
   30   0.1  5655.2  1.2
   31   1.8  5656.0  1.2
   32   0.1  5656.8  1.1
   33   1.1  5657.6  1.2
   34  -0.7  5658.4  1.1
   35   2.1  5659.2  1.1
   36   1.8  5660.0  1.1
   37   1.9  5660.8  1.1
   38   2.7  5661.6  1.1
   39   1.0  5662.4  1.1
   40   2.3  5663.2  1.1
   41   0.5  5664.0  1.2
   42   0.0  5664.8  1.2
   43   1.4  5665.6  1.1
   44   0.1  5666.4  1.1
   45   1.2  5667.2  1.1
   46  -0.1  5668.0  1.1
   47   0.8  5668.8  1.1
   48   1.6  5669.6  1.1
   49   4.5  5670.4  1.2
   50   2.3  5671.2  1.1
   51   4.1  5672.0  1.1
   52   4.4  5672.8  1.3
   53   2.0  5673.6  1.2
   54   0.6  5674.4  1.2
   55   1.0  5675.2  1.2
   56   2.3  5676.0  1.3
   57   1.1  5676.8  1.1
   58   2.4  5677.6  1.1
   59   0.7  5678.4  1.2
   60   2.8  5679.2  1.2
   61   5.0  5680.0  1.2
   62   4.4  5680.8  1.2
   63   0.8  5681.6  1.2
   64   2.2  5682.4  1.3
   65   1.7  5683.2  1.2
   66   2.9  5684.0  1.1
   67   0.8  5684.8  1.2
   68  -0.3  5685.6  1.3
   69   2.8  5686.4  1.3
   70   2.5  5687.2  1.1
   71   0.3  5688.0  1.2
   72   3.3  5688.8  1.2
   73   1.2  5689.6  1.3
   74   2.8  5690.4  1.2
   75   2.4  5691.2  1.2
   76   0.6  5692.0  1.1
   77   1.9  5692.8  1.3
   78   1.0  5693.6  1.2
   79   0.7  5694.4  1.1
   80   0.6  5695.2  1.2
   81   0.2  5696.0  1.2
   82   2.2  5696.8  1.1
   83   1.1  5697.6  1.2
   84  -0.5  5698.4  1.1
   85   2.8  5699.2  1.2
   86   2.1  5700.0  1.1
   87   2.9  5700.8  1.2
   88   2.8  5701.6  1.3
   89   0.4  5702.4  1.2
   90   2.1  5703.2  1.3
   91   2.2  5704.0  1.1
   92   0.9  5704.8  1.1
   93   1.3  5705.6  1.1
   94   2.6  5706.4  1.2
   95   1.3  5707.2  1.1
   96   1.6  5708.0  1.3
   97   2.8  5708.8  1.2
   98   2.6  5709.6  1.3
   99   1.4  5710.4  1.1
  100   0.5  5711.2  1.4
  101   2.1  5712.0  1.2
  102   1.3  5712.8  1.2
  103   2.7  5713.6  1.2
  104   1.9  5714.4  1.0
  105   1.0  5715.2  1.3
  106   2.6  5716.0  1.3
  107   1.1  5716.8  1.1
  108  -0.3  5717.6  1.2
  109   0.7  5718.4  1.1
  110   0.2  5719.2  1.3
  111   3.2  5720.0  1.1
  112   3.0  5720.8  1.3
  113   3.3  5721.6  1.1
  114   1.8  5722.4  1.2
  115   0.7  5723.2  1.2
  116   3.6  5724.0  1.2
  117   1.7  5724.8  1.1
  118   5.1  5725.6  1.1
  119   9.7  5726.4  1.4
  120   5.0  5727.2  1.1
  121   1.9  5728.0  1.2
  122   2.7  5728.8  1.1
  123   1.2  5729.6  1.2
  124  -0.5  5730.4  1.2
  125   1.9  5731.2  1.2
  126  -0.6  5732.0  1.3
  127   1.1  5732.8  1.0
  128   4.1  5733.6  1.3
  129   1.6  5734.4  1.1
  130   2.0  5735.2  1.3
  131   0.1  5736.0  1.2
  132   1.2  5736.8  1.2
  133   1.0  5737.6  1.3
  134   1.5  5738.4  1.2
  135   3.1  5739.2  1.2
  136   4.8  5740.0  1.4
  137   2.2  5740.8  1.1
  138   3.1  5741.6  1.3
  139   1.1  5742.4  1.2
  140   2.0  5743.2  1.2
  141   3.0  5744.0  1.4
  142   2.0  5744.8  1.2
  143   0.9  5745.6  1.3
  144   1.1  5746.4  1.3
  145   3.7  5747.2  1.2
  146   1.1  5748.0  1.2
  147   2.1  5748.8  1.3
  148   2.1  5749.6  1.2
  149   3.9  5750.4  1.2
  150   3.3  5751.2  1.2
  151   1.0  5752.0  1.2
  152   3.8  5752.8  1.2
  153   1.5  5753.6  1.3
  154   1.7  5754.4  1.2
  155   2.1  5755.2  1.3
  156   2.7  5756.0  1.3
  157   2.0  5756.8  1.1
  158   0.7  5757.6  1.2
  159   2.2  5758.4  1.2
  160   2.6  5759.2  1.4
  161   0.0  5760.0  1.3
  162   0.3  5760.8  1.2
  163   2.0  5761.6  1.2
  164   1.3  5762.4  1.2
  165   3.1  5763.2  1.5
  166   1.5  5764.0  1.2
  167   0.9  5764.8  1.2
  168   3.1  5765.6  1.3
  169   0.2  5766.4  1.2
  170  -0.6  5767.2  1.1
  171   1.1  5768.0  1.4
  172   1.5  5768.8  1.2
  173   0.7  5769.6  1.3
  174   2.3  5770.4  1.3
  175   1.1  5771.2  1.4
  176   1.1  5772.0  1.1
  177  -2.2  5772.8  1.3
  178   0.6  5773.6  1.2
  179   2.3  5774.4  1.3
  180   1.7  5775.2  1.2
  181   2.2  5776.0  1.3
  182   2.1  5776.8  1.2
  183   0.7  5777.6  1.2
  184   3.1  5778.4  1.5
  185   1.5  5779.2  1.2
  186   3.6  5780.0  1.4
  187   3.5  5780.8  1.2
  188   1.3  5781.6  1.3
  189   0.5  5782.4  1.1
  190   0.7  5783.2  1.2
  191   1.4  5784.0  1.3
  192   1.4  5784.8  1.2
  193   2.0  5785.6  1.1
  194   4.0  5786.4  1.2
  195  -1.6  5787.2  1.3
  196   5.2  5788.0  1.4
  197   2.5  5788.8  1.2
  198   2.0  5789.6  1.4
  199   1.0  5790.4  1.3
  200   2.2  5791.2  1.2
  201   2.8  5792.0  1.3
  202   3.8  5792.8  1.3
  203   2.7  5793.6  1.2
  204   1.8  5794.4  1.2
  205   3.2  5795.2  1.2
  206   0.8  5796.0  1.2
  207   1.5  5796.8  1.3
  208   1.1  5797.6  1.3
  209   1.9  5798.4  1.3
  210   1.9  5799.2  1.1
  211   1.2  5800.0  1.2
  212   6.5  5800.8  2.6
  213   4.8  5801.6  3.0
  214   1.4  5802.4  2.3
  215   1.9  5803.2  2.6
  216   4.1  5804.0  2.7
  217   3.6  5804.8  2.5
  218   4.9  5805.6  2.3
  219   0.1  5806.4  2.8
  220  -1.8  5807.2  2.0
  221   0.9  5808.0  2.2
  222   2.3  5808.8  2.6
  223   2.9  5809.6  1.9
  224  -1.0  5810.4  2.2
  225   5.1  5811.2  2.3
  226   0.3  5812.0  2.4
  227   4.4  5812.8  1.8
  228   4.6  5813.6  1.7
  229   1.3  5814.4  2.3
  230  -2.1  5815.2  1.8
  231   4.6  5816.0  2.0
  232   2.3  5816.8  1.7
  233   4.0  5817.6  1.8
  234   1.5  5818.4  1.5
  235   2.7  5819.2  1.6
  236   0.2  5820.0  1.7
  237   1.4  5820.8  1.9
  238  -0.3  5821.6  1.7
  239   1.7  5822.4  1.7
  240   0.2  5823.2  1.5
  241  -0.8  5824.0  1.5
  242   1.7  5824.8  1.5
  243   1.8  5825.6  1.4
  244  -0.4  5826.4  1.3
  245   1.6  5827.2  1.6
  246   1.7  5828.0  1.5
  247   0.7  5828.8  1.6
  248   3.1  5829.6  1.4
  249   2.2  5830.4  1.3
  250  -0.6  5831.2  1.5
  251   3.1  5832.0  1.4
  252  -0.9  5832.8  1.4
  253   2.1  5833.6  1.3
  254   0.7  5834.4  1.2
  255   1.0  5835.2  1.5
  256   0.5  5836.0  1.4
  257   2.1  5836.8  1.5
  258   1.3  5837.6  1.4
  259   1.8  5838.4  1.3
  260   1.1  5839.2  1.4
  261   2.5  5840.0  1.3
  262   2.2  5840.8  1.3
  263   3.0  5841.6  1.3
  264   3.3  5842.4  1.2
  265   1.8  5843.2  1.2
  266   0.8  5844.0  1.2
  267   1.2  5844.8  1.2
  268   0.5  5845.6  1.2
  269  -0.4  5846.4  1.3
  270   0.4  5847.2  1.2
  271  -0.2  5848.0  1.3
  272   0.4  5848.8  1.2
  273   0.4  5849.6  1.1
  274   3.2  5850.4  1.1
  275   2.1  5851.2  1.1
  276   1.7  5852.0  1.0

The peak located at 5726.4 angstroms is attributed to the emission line [O III] 5007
